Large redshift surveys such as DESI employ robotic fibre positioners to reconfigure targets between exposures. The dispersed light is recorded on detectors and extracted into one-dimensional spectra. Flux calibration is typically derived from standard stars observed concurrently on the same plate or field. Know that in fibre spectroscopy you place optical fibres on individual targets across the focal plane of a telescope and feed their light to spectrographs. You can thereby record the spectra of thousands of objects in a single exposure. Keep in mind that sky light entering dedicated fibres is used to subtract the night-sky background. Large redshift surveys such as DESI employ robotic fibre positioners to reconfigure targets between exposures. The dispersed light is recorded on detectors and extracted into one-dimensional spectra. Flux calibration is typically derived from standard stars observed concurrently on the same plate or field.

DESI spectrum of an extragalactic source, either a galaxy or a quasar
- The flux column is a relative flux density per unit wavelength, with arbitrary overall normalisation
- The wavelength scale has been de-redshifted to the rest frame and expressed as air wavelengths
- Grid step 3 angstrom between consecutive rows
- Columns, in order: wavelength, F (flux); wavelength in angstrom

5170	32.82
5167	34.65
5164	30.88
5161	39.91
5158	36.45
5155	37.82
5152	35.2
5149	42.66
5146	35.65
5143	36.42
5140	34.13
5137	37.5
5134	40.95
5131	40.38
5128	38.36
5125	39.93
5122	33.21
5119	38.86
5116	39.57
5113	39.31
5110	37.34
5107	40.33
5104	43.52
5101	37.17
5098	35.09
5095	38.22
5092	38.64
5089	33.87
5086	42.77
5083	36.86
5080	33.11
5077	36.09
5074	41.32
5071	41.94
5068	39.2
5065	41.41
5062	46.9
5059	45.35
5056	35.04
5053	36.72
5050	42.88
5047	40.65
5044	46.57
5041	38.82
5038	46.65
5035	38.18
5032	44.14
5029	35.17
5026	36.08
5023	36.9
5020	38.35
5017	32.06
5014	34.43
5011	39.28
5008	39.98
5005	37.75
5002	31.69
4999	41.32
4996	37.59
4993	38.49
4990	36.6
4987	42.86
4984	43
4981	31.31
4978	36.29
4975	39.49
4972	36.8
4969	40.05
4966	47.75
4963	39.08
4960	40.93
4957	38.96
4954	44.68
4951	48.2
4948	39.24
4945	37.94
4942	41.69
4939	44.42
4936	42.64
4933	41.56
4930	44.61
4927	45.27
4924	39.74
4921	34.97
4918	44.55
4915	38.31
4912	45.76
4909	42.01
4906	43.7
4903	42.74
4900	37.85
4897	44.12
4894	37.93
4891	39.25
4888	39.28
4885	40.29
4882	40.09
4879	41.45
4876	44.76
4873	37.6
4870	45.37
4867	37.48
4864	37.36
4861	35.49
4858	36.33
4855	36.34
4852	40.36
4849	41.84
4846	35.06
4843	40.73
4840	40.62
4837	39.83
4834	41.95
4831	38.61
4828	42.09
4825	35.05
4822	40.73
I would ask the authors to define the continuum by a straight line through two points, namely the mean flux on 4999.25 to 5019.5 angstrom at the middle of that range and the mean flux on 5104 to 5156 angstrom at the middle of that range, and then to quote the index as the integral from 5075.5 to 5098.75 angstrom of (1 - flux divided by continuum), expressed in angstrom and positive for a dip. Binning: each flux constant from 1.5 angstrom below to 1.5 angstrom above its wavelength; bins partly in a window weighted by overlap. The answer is 0.42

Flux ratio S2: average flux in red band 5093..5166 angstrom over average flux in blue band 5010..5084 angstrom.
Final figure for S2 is 1.0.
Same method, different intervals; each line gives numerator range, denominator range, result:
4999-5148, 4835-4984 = 0.96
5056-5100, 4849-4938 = 0.96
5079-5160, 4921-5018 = 0.95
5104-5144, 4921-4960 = 0.91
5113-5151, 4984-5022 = 1.01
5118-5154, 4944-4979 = 0.92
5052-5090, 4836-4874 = 1.01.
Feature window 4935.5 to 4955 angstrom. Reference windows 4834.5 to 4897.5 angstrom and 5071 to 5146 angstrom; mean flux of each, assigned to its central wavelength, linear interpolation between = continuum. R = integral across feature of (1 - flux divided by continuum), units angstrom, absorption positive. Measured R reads -1.8 angstrom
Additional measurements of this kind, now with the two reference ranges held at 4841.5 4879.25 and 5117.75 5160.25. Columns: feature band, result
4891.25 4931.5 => -2.8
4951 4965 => -1.2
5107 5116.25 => -0.3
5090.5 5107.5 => -0.4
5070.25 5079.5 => -0.2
